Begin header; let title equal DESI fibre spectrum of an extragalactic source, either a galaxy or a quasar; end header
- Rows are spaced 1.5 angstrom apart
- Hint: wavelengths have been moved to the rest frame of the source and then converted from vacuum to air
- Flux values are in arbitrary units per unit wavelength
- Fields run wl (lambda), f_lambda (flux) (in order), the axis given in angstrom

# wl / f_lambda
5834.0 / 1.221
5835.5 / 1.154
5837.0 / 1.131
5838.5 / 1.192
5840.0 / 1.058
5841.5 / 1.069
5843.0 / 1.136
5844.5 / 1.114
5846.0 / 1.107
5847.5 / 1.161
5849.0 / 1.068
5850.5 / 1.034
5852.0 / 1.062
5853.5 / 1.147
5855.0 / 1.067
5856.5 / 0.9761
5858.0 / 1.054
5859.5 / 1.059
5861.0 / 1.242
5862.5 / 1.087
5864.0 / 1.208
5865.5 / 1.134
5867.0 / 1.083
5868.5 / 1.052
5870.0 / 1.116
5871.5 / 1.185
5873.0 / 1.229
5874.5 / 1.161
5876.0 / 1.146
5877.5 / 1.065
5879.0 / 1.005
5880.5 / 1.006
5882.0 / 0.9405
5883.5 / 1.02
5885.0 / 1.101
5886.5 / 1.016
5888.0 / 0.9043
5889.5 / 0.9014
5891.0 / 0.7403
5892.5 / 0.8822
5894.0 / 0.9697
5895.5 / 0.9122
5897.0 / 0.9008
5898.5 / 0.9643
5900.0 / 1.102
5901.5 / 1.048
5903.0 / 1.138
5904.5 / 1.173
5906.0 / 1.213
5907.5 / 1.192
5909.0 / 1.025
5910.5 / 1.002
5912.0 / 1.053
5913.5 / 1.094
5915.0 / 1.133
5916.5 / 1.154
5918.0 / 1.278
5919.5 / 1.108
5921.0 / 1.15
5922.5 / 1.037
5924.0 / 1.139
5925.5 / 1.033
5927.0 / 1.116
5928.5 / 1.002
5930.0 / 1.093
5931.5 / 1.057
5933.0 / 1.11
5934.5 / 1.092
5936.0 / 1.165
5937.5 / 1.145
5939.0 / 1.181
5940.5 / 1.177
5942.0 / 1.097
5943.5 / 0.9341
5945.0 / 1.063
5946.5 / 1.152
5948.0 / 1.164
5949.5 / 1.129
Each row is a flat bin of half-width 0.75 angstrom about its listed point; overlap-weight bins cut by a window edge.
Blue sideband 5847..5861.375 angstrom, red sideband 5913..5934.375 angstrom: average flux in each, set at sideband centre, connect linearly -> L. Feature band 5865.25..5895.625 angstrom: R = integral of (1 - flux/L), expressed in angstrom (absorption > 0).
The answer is 1.8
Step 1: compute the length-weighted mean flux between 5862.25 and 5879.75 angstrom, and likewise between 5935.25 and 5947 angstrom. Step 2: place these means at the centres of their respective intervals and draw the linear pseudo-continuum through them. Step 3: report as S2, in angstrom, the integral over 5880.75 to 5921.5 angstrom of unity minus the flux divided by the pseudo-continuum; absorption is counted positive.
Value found 2.9 angstrom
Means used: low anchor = 1.12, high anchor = 1.11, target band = 1.04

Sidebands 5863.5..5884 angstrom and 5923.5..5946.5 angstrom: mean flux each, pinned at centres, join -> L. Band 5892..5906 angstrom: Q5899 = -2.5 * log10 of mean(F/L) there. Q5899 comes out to 0.07 mag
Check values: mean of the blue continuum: 1.1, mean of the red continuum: 1.1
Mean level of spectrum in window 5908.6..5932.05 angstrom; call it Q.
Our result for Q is 1.09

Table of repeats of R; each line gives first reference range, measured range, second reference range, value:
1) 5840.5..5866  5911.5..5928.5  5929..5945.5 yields -0.20 angstrom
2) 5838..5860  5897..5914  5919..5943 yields 0.25 angstrom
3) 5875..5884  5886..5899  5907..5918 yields 1.89 angstrom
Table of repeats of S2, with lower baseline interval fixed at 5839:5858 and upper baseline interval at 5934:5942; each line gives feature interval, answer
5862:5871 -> -0.2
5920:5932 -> 0.6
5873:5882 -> 0.2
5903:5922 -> 0.0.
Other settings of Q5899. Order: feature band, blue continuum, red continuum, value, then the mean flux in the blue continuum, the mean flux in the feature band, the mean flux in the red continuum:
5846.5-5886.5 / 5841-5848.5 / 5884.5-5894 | -0.07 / 1.12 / 1.09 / 0.923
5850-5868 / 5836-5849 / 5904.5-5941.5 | 0.02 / 1.12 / 1.1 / 1.12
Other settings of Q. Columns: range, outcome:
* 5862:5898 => 1.03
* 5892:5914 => 1.05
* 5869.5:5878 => 1.15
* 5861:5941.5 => 1.08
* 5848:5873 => 1.1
